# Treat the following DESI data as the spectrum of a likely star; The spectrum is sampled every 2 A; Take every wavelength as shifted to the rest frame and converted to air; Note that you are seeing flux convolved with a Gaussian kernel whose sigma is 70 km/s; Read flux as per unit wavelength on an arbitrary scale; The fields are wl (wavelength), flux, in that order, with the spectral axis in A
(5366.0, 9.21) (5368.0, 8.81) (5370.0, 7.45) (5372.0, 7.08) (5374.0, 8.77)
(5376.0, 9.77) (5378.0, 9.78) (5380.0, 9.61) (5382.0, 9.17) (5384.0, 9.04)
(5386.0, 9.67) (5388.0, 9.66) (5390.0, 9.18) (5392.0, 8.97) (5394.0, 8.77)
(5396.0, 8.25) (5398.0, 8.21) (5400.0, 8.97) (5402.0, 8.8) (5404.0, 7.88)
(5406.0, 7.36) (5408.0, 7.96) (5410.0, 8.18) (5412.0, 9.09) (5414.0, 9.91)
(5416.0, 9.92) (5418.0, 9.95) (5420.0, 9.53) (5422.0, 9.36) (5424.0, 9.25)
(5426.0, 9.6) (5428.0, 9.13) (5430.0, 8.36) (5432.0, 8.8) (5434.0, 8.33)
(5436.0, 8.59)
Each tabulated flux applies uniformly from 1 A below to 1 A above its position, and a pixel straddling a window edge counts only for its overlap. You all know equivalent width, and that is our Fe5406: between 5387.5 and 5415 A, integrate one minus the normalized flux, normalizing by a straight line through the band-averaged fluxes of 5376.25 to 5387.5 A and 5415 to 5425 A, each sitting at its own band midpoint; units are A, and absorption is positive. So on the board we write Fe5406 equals 2.6 A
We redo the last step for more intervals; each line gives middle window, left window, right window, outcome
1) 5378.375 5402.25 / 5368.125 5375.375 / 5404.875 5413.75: -2.7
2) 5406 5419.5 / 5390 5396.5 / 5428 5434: -0.5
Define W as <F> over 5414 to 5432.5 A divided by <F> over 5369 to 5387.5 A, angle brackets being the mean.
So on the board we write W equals 1.05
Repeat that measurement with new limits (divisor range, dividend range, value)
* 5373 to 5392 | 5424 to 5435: 0.95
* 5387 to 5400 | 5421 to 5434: 1.02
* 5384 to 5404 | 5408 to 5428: 1.05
